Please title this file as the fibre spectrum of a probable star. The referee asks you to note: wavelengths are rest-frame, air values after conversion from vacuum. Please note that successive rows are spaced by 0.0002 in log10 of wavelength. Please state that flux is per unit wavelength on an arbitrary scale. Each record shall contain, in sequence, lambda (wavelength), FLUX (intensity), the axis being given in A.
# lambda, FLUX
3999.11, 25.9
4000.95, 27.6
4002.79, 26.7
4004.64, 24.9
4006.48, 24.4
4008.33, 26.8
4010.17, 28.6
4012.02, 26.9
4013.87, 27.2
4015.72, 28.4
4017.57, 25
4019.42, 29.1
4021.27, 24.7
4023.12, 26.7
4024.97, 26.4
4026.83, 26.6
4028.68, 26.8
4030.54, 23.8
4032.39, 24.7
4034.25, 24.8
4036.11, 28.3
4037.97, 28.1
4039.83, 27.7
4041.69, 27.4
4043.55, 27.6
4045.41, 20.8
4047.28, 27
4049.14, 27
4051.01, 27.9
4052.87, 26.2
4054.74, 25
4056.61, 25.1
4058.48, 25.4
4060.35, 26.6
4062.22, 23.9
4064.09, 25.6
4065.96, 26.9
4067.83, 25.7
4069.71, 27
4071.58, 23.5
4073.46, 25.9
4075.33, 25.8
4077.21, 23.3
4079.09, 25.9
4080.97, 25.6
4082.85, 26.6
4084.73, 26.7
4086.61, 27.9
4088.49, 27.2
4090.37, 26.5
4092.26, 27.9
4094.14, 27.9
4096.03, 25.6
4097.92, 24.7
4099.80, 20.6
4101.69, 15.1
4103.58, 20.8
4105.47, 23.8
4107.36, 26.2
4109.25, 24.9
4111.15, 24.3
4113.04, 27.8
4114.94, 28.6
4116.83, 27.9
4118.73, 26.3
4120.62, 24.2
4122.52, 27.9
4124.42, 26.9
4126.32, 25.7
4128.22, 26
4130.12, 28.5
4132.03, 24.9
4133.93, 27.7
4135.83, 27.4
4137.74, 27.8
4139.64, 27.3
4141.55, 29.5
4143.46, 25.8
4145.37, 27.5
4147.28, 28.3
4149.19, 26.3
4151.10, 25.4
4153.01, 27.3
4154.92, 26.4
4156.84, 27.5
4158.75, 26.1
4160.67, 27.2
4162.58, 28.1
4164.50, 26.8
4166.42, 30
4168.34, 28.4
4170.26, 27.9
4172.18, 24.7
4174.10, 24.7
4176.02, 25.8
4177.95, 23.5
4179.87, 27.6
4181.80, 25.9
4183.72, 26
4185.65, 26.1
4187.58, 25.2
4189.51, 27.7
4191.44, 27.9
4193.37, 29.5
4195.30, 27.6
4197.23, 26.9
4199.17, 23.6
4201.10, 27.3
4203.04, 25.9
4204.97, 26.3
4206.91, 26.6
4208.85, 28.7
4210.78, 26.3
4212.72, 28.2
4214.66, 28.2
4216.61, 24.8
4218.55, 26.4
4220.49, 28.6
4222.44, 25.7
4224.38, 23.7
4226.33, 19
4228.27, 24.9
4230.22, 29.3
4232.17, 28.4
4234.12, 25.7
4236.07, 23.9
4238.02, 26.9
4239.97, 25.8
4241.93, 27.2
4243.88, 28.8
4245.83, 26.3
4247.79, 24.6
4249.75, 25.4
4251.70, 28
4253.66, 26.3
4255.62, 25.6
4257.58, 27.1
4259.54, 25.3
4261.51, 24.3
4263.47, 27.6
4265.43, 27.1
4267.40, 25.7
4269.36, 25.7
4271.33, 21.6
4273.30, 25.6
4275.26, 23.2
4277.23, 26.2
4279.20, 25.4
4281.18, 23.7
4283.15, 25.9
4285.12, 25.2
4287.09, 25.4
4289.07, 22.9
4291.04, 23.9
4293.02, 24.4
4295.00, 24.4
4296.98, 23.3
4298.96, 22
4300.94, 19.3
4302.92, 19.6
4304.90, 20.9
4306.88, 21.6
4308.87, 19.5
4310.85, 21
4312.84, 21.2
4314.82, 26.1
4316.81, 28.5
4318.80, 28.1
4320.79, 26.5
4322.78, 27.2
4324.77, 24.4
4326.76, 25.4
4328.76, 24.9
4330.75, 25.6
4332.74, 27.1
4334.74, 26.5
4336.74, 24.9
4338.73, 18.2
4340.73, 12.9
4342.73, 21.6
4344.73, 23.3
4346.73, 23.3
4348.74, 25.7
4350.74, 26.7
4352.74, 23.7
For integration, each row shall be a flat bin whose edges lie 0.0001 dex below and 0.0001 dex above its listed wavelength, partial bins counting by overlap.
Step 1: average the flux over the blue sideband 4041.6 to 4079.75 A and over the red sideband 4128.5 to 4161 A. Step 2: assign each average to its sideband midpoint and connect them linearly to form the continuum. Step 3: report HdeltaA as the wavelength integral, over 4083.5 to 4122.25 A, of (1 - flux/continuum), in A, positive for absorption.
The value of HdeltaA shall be 1.6 A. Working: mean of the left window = 25.6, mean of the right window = 27.1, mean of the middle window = 25.3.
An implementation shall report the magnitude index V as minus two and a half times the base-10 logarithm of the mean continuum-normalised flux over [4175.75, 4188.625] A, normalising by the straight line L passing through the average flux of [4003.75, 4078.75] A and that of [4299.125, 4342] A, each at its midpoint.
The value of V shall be -0.046 mag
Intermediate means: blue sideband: 26.1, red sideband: 23.3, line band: 25.7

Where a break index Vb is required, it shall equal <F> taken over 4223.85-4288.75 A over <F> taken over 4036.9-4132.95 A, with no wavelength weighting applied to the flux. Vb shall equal 0.99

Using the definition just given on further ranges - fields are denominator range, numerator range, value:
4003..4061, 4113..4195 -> 1.02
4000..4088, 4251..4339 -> 0.94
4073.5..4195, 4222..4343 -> 0.93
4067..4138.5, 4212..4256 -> 1.02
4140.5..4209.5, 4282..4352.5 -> 0.88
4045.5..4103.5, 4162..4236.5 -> 1.04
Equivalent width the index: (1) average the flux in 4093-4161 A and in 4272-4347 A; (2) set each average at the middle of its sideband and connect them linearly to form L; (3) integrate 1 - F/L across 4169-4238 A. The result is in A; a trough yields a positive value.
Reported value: -3.43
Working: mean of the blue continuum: 26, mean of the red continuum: 23.7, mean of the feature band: 26.3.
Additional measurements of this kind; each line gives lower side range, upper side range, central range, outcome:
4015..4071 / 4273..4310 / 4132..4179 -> -3.94 A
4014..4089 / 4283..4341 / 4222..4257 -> -2.21 A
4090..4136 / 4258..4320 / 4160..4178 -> -1.32 A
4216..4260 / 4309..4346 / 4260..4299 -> 0.50 A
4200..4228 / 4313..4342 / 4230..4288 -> -0.82 A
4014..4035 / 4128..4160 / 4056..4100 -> 1.20 A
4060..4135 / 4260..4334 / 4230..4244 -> -1.15 A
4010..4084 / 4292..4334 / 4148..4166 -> -1.23 A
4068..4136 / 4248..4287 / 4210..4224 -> -0.67 A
